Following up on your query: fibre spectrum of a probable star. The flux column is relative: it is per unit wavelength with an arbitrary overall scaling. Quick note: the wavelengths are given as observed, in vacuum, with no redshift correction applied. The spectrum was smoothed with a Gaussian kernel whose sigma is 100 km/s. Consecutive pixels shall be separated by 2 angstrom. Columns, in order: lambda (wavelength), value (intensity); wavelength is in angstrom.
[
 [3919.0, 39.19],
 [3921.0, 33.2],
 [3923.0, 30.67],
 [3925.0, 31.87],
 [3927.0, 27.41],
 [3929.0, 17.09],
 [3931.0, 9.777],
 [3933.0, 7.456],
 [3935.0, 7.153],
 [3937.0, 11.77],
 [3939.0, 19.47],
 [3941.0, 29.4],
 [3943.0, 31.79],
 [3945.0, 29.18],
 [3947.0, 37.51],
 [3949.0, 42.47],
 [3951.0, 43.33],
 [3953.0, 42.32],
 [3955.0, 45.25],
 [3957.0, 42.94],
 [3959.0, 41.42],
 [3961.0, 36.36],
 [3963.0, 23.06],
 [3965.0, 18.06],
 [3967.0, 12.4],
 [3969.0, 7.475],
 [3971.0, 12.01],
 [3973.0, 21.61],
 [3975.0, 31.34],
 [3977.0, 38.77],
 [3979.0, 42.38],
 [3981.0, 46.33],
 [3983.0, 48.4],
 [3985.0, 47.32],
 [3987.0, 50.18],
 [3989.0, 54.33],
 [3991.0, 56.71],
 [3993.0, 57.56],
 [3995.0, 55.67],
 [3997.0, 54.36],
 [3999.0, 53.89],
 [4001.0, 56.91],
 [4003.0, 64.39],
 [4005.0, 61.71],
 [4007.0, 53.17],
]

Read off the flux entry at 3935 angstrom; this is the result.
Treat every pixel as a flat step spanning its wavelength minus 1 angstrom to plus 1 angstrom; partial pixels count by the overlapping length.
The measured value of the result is 7.153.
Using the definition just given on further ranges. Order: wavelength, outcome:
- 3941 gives 29.4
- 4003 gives 64.39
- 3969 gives 7.475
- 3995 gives 55.67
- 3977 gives 38.77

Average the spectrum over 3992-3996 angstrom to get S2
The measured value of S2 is 56.6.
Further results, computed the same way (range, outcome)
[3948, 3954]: 42.7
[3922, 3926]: 31.3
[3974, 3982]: 39.7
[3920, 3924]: 31.9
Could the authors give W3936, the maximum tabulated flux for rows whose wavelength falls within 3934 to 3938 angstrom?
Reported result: 11.77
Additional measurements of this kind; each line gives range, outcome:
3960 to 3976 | 36.36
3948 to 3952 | 43.33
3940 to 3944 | 31.79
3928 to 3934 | 17.09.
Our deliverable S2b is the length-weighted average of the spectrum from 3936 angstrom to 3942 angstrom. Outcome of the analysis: 20.2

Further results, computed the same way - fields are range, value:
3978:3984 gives 45.7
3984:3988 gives 48.8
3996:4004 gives 57.4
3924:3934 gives 18.7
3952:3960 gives 43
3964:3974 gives 14.3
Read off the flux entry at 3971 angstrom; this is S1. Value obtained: 12.01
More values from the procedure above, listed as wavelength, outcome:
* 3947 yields 37.51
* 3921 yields 33.2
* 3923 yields 30.67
